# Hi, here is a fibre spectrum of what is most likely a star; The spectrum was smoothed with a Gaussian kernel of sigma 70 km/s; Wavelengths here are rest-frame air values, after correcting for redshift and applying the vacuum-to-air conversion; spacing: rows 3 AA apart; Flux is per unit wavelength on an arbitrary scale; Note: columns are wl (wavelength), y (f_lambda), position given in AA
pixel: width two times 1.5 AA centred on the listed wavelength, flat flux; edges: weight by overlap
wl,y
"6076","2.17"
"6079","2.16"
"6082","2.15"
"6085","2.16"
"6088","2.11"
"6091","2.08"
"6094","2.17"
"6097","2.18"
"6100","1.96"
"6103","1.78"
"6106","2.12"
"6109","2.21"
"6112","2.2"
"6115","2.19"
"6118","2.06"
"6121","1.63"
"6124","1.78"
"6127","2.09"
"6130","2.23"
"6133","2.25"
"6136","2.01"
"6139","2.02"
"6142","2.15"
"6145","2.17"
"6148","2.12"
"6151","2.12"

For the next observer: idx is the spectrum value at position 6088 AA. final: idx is 2.11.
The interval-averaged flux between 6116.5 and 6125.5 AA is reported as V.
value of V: 1.82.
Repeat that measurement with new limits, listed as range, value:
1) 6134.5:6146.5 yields 2.09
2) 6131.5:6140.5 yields 2.09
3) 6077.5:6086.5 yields 2.16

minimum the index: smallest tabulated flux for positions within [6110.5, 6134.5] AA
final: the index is 1.63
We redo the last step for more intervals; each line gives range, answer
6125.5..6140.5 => 2.01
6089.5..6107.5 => 1.78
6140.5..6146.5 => 2.15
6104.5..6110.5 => 2.12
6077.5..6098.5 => 2.08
